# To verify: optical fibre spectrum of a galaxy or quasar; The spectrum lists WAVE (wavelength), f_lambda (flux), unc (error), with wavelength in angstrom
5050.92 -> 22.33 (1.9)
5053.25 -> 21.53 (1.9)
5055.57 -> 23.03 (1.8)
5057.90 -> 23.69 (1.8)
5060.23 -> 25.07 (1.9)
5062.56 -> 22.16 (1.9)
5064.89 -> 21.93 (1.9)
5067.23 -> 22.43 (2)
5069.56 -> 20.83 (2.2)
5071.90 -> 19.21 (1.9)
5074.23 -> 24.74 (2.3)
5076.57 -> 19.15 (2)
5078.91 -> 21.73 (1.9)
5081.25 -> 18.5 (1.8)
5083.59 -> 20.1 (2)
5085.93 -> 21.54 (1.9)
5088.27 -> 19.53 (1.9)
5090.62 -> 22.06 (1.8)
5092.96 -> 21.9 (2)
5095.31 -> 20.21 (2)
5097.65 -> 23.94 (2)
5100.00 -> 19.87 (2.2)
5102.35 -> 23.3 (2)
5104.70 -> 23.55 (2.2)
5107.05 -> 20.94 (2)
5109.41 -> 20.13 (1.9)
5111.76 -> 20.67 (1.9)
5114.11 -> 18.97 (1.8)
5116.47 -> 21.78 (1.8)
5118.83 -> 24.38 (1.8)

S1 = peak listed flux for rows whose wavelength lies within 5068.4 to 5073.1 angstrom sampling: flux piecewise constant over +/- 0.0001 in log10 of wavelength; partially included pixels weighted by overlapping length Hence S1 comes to 20.83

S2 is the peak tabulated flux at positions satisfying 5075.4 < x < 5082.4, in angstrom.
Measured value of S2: 21.73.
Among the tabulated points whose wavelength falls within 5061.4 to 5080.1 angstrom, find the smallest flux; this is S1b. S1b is 19.15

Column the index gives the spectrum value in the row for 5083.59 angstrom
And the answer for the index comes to 20.1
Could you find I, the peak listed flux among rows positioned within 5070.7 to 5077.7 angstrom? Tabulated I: 24.74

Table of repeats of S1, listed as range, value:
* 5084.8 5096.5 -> 22.06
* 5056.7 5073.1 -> 25.07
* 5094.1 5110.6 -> 23.94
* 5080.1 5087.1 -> 21.54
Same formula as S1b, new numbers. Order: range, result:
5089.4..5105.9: 19.87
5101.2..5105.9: 23.3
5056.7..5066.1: 21.93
